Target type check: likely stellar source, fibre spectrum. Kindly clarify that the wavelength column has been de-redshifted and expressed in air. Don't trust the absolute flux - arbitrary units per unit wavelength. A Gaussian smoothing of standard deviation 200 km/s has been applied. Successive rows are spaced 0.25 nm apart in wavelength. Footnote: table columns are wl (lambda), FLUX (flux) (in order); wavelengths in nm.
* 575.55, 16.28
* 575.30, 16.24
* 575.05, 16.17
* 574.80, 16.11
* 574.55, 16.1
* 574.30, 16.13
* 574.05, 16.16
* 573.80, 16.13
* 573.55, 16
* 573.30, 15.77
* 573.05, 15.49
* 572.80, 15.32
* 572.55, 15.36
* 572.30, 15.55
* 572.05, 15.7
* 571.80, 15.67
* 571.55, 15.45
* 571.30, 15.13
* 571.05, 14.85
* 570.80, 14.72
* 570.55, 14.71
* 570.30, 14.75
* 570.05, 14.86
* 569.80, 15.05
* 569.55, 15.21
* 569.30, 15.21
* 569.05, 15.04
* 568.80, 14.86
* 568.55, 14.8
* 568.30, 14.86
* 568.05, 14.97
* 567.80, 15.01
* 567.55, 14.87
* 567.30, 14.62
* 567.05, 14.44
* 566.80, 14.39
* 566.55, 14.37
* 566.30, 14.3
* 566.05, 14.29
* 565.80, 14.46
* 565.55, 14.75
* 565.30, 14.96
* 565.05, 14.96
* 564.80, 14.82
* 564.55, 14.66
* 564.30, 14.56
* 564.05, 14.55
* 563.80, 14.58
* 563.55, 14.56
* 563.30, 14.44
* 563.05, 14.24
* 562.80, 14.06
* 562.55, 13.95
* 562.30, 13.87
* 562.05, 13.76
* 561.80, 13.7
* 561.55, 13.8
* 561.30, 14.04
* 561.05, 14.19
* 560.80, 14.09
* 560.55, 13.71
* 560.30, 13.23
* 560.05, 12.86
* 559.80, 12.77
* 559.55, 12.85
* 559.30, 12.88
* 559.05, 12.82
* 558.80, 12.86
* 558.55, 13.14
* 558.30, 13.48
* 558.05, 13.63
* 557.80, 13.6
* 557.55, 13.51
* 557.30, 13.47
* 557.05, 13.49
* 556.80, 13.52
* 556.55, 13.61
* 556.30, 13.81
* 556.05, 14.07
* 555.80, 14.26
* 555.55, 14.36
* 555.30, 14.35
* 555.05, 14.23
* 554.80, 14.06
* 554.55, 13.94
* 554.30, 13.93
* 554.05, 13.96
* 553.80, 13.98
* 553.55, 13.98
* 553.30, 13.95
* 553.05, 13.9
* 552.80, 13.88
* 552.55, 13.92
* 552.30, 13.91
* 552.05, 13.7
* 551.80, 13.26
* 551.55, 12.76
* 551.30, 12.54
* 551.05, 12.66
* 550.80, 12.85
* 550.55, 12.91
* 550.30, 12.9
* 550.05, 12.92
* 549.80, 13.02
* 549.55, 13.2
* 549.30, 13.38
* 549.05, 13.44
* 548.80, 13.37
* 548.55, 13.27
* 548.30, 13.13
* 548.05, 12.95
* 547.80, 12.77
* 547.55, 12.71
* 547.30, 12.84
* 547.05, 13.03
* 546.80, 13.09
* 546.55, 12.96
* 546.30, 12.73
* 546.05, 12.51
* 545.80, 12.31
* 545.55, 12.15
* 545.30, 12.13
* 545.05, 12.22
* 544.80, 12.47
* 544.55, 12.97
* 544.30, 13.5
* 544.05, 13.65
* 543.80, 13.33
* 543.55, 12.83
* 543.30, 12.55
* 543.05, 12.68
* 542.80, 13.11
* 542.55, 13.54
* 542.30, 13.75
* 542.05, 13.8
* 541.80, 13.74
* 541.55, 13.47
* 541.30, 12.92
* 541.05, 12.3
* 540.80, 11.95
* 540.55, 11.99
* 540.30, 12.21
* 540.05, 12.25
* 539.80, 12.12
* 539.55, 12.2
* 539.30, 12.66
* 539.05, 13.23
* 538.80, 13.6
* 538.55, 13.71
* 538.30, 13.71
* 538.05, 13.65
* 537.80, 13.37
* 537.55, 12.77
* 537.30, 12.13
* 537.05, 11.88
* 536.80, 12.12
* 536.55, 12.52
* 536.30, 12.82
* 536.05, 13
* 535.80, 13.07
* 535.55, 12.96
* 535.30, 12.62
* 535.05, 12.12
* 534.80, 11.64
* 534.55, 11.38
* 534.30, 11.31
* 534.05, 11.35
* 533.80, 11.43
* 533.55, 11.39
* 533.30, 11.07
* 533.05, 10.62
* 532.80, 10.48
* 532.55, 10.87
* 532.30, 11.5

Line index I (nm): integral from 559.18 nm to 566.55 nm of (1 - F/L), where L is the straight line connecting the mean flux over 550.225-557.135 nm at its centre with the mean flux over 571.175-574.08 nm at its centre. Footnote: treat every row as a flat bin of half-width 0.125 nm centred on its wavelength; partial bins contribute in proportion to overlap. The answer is 0.28 nm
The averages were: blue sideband 13.7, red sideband 15.6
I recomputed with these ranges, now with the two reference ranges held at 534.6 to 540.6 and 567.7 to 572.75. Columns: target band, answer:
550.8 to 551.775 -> 0.07 nm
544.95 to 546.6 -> 0.11 nm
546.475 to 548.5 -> 0.07 nm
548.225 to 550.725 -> 0.07 nm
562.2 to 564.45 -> 0.04 nm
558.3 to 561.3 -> 0.22 nm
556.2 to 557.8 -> 0.06 nm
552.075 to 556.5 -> -0.03 nm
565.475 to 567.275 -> 0.05 nm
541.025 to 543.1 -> -0.05 nm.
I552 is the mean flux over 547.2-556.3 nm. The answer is 13.5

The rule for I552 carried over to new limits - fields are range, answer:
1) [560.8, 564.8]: 14.2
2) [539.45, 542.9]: 12.8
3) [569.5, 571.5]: 14.9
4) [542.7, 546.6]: 12.8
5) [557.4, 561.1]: 13.3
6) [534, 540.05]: 12.6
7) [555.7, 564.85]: 13.8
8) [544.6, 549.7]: 12.8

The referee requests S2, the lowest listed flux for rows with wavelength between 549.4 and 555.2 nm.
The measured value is 12.54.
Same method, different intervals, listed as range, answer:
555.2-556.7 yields 13.61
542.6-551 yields 12.13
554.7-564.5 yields 12.77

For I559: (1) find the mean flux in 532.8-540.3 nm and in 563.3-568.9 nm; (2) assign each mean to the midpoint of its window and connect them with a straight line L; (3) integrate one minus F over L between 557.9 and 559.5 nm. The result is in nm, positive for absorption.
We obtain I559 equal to 0.11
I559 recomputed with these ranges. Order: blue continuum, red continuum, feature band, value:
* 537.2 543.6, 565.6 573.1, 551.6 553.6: 0.002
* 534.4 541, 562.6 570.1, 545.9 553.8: 0.174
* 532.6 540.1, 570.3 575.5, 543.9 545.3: 0.016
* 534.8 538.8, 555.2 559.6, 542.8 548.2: 0.138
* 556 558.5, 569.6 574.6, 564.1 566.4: -0.009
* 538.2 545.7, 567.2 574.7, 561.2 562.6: 0.067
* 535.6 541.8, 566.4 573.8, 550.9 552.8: 0.062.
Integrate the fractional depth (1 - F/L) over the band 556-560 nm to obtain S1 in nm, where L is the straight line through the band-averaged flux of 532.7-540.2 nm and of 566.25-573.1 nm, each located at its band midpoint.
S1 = 0.21 nm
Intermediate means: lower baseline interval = 12.3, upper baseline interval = 15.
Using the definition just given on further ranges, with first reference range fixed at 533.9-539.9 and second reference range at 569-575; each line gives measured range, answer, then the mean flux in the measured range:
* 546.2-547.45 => 0.04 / 12.9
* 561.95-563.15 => 0.06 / 14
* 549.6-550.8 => 0.06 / 12.9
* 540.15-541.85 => 0.04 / 12.6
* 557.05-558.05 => 0.05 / 13.5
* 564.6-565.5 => 0.00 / 14.9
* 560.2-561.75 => 0.07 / 13.8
